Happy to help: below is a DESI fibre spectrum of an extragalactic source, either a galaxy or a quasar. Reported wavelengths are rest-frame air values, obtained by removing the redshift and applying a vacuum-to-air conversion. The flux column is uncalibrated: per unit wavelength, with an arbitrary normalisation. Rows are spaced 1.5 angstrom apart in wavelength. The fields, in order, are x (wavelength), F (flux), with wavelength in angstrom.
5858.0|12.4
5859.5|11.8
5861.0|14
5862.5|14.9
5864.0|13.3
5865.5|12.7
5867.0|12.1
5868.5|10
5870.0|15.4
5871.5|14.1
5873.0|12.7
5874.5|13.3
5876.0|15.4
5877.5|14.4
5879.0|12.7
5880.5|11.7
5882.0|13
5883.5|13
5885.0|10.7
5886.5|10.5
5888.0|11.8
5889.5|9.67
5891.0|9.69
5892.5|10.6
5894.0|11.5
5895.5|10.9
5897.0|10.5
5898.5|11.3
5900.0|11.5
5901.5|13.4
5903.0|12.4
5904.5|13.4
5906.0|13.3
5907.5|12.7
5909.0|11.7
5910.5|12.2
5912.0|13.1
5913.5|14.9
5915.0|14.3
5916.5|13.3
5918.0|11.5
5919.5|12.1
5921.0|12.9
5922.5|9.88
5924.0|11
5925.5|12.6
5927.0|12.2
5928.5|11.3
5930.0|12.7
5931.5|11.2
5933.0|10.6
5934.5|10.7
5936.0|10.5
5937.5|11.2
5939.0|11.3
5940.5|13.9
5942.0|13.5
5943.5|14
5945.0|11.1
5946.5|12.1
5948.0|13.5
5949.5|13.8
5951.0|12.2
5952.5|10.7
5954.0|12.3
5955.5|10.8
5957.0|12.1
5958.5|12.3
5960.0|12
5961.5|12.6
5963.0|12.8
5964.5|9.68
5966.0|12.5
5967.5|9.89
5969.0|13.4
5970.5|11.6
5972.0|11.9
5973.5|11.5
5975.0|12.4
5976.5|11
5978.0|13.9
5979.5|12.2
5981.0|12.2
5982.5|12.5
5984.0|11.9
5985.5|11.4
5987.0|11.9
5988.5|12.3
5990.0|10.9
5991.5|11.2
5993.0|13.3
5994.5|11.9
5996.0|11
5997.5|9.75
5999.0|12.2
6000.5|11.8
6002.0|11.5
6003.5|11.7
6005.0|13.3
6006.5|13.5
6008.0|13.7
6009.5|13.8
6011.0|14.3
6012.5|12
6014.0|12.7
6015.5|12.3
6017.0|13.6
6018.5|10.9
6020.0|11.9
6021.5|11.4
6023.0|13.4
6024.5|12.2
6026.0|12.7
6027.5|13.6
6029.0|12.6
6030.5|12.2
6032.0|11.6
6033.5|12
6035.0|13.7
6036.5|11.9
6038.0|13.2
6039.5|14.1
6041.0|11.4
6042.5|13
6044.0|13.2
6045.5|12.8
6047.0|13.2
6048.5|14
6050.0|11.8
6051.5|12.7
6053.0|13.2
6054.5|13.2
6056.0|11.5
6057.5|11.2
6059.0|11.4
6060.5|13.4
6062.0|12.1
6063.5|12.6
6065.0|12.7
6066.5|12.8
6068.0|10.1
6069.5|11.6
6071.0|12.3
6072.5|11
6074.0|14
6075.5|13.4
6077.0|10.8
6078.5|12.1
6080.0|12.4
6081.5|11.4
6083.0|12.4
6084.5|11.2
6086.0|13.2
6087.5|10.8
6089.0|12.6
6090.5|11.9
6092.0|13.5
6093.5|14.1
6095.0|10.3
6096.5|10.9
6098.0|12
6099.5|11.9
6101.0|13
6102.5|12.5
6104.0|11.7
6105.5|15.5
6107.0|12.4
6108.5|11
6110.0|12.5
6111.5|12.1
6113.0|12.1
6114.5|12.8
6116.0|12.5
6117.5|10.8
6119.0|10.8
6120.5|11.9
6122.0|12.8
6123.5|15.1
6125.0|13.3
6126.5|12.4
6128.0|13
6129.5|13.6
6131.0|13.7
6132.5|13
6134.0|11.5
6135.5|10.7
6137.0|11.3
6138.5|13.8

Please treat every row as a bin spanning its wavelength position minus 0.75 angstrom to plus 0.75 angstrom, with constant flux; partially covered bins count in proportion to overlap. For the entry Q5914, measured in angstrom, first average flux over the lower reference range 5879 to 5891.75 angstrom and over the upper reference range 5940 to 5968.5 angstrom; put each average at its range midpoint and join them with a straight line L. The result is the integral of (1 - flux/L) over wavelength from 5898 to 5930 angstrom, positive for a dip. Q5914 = -2.1 angstrom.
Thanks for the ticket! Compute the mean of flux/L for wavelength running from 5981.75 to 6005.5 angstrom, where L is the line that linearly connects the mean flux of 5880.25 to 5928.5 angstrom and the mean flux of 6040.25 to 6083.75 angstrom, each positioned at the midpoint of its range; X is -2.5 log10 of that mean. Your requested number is 0.04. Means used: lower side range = 12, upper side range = 12.3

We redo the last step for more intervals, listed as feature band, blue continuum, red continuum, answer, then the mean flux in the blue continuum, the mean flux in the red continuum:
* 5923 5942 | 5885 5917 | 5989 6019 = 0.04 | 12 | 12.3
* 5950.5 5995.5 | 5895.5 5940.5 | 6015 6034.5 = 0.03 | 12.1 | 12.4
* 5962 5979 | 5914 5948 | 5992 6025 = 0.03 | 12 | 12.4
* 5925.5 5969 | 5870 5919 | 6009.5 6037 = 0.05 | 12.4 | 12.5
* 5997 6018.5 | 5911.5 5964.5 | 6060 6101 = -0.04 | 12.2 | 12.1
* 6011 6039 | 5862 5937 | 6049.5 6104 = -0.03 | 12.2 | 12.2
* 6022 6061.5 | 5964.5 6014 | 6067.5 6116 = -0.04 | 12.1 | 12.2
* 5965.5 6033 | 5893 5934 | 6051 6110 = 0.00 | 12.1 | 12.2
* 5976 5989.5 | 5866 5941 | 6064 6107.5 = 0.00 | 12.1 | 12.2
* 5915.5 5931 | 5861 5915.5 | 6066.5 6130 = 0.04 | 12.5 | 12.3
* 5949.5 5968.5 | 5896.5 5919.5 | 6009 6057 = 0.08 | 12.6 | 12.7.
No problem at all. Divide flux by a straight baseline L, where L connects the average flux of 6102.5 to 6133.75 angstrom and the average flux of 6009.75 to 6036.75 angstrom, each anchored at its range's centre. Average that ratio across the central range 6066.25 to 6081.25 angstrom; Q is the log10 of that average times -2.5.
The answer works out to 0.05 mag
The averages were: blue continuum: 12.5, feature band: 12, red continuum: 12.6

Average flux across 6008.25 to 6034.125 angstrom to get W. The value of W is 12.6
